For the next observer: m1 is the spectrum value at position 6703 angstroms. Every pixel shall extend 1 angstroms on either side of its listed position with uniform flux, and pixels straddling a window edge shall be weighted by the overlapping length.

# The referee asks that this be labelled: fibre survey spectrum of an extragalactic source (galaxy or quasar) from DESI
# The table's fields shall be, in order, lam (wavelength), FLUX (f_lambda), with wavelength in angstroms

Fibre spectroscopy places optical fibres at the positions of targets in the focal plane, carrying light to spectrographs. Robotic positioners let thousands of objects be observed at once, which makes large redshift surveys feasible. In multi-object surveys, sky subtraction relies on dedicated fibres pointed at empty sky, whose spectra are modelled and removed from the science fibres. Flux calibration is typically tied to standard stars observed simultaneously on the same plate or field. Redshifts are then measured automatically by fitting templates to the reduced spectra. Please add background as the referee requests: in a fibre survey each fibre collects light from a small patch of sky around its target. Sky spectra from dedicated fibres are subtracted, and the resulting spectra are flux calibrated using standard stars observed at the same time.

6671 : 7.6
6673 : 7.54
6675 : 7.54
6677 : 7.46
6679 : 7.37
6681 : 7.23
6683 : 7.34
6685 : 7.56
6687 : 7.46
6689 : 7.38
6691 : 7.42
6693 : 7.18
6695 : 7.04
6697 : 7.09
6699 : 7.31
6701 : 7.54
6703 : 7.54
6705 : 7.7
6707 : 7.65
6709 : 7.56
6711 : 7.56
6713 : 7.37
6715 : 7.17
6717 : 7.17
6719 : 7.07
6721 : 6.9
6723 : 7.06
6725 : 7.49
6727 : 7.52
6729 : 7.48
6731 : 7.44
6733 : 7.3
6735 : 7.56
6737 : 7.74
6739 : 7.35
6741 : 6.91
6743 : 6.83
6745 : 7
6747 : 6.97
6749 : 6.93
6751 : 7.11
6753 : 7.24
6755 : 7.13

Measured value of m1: 7.54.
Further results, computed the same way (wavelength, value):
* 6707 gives 7.65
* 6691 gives 7.42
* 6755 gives 7.13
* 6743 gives 6.83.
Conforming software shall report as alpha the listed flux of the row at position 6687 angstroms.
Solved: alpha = 7.46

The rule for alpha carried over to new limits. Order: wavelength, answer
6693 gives 7.18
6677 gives 7.46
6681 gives 7.23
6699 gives 7.31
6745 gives 7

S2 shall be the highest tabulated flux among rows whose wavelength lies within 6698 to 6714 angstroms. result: 7.7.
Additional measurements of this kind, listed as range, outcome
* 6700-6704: 7.54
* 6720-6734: 7.52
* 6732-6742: 7.74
